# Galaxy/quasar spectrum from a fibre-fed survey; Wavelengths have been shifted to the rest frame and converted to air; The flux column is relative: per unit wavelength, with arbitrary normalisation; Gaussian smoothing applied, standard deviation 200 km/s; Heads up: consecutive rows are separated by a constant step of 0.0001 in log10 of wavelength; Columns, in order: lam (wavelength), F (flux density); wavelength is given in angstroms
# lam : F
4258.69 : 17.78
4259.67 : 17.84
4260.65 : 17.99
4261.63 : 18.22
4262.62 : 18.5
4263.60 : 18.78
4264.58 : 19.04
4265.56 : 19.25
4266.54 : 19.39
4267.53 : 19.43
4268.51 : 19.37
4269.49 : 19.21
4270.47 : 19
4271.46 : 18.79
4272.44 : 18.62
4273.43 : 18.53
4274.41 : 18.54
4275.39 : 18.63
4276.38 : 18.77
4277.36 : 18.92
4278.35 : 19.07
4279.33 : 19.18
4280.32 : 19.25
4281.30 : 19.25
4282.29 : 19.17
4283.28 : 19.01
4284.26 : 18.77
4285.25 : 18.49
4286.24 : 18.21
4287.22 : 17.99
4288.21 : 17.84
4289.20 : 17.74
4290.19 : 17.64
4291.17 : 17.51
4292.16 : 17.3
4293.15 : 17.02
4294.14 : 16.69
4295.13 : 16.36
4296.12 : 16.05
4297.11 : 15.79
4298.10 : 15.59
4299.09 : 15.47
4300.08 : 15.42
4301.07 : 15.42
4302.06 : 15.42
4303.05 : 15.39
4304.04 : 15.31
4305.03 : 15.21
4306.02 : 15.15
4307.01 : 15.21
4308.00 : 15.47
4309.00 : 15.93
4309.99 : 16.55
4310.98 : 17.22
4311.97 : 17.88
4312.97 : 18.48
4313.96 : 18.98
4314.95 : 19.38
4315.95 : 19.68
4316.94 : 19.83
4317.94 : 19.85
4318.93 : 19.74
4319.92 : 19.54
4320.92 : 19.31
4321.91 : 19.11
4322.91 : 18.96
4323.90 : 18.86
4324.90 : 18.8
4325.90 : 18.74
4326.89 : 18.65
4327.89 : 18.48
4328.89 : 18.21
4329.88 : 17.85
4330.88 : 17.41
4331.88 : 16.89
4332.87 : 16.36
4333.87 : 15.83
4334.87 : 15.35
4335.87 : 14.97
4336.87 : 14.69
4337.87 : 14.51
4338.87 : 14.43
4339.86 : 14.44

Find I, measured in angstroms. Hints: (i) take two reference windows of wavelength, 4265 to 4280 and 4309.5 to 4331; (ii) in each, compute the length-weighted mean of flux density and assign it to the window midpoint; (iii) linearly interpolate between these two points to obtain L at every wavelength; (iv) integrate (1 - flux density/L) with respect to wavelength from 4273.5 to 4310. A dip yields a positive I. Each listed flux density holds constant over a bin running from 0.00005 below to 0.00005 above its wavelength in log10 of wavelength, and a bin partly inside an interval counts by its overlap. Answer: 3.31 angstroms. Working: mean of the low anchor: 19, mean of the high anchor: 18.7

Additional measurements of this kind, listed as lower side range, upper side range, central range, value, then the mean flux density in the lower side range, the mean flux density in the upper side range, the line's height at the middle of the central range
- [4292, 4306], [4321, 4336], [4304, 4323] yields -1.2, 15.8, 17.7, 16.8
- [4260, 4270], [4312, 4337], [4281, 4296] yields 0.6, 18.9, 18.2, 18.6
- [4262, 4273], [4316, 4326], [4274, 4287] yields 0.2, 19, 19.3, 19.1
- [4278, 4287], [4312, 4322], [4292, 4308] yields 2.8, 18.9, 19.3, 19.1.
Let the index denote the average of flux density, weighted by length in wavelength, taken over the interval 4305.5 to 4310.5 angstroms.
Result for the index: 15.7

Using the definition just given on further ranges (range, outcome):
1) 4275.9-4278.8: 18.9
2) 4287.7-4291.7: 17.7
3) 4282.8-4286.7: 18.6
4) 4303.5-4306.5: 15.2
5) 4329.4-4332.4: 17.4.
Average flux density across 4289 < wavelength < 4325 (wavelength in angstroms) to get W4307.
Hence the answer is 17.3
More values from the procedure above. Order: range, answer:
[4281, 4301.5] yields 17.3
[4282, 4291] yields 18.3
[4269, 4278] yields 18.8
